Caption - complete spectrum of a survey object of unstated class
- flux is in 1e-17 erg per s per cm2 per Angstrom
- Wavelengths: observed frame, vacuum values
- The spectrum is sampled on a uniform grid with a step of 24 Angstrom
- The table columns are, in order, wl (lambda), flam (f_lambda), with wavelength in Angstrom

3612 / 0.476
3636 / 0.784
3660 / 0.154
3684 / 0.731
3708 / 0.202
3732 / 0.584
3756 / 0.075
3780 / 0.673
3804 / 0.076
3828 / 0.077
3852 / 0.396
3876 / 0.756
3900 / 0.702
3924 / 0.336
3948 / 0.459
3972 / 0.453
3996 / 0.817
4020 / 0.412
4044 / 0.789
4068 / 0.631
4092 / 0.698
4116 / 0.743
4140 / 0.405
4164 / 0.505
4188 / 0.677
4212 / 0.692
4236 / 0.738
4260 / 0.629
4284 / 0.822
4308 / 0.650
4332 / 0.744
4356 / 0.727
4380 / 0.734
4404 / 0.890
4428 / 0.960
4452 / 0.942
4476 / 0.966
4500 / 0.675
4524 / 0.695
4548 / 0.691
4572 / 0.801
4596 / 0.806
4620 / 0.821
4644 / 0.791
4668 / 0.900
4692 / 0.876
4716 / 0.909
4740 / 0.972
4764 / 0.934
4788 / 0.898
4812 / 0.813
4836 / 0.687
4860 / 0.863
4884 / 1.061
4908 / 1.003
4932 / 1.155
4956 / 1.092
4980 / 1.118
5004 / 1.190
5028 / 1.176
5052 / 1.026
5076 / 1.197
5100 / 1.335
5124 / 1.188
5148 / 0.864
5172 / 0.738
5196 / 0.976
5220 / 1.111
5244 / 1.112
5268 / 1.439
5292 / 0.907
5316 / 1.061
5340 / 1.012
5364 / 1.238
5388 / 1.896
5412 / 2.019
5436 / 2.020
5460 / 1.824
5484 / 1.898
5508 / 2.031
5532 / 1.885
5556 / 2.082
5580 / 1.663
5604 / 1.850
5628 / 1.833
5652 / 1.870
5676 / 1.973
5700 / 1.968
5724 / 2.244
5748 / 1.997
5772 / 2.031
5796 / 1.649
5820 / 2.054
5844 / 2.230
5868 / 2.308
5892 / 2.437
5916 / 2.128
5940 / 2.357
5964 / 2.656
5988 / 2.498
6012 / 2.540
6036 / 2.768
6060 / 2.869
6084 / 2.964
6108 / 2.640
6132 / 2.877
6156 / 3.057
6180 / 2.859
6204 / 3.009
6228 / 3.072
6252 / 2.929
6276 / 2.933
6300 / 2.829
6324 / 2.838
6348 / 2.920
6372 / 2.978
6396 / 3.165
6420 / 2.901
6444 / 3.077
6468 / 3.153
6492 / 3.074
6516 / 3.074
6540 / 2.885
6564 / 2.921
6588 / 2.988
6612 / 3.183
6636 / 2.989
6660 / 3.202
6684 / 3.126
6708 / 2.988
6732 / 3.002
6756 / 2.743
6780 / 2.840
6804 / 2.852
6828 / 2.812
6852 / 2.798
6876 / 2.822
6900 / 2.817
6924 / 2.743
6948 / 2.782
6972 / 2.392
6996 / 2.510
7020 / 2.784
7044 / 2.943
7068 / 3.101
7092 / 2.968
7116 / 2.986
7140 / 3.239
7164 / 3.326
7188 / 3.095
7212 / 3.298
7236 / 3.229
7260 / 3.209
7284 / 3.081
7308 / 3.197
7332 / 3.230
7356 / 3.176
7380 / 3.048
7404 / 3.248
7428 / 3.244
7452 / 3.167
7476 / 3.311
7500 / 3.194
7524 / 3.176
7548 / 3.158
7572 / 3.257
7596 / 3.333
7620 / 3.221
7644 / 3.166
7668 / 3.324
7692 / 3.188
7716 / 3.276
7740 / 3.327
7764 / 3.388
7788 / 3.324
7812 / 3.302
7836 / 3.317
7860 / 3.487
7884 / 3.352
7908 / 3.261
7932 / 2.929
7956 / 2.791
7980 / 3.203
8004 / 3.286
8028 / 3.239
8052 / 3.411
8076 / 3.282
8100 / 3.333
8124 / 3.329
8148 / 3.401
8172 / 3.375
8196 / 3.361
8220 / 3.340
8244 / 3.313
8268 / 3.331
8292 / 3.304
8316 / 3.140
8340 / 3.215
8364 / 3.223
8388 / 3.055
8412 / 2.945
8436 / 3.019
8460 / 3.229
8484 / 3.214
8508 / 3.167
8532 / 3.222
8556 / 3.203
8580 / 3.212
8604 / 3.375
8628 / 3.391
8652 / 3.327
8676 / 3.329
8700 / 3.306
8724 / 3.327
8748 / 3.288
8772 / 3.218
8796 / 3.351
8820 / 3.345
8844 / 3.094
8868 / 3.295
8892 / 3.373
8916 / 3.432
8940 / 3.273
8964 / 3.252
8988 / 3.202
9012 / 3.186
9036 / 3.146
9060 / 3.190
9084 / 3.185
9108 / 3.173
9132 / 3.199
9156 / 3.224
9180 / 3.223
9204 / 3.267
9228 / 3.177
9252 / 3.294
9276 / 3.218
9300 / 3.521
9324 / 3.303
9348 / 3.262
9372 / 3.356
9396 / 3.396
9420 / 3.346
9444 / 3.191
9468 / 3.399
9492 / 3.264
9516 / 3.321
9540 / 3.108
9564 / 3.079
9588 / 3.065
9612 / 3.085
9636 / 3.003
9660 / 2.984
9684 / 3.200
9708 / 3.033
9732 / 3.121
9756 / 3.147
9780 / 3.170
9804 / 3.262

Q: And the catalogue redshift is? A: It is 0.348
